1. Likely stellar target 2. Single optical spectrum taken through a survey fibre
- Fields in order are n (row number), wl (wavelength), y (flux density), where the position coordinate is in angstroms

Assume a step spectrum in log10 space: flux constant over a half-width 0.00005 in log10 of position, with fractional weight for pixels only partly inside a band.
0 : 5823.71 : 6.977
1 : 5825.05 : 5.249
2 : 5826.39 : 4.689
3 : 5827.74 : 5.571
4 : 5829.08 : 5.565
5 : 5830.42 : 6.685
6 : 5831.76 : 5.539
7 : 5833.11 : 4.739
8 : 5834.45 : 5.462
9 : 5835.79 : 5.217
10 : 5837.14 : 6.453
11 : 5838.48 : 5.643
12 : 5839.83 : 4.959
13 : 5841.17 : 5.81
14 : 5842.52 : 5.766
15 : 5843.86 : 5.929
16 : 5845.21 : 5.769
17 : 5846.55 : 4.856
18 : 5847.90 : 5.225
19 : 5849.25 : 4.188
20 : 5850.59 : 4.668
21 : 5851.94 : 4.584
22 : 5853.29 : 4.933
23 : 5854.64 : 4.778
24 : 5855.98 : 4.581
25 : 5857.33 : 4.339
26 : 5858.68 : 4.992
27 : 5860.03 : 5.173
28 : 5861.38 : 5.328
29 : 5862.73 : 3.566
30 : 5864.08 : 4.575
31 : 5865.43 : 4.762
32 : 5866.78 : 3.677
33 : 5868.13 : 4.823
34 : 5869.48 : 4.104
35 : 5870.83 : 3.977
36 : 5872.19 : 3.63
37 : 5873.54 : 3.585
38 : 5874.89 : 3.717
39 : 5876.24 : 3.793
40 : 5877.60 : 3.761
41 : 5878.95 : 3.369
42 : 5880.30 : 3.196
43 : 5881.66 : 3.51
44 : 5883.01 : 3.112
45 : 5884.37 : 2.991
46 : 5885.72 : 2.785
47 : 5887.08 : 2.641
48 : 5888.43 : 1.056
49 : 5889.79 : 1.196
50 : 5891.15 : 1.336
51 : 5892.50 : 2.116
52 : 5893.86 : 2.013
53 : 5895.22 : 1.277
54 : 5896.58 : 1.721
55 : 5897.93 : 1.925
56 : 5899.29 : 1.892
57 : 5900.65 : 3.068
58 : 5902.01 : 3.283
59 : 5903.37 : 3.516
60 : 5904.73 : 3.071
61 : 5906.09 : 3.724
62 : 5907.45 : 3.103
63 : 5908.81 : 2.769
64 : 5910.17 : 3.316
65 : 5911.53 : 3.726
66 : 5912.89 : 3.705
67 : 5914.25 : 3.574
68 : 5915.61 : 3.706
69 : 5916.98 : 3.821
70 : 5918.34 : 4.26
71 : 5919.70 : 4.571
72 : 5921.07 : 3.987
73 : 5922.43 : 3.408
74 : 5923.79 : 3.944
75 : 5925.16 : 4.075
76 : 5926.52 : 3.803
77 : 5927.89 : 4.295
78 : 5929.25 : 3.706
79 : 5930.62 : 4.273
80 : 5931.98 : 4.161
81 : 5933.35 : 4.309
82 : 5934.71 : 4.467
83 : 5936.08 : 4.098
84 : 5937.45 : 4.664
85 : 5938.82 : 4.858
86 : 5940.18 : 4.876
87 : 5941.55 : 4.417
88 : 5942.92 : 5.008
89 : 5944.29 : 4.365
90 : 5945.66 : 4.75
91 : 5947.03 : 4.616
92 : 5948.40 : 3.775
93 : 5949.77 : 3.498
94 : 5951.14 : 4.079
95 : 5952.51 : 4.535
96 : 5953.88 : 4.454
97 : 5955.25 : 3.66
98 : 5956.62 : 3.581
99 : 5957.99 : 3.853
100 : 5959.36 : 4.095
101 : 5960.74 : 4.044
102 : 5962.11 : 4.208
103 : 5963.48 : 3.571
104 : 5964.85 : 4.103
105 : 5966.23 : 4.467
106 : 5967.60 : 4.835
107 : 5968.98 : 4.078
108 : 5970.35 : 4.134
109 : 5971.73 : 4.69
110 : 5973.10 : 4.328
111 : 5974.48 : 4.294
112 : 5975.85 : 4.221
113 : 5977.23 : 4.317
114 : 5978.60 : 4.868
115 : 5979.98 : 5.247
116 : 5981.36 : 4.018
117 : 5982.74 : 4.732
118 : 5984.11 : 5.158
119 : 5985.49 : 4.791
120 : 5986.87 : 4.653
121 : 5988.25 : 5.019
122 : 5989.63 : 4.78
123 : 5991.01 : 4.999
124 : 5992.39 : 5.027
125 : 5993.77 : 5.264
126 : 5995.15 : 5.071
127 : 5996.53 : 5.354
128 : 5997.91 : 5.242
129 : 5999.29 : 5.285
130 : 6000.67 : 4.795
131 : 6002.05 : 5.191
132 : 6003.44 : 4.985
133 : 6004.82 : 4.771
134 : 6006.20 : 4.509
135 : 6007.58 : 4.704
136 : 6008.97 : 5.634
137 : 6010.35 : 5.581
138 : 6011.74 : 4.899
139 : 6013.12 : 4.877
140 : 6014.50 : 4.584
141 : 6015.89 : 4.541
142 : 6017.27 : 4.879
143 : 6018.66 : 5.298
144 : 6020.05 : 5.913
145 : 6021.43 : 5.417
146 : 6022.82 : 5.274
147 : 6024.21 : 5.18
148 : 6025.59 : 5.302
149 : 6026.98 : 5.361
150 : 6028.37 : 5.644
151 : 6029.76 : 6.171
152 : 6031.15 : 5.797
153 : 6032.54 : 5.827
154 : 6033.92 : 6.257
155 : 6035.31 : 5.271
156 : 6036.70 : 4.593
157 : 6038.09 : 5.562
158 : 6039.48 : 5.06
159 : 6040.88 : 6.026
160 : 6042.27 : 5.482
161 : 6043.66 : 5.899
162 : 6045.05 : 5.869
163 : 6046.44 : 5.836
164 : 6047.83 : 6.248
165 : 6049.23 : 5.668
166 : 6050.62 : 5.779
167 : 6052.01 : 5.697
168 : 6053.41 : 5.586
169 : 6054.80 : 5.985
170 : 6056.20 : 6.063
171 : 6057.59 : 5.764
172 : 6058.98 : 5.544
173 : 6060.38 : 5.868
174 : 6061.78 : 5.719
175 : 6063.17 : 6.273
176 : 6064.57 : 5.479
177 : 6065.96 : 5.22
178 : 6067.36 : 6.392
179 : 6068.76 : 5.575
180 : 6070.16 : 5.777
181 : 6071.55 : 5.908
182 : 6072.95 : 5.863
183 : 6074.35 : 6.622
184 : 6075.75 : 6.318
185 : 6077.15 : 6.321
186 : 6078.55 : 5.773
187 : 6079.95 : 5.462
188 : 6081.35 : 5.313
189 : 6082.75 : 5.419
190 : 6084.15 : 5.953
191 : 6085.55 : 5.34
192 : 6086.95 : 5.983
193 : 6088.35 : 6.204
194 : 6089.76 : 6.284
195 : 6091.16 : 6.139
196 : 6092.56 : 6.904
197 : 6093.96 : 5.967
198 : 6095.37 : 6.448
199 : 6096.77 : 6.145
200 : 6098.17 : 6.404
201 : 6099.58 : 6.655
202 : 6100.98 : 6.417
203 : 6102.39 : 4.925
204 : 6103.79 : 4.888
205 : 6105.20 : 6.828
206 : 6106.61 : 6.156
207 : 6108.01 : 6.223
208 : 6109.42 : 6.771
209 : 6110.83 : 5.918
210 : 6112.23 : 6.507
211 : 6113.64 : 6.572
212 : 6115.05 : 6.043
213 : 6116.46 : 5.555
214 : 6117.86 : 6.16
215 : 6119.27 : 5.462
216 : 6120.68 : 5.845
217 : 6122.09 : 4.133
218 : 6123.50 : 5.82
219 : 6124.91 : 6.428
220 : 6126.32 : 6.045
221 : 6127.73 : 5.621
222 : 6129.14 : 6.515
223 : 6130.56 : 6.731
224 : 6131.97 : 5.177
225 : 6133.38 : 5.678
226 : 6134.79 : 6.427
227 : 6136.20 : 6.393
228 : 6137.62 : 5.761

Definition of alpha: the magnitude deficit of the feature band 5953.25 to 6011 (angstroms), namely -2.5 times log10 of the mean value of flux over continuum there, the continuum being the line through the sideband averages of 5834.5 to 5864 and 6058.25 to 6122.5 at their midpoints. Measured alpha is 0.199 mag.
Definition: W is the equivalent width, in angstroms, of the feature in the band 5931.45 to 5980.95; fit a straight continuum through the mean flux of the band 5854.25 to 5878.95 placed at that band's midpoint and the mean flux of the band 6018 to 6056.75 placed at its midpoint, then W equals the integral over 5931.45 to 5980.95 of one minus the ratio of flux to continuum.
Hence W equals 6.6 angstroms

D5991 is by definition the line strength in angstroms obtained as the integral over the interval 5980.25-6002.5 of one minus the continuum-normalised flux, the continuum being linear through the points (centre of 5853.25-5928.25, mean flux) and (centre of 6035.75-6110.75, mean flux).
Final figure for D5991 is -0.7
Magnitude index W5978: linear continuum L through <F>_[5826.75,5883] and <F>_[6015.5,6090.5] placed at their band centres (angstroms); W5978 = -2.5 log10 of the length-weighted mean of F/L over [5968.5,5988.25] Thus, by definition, 0.17 mag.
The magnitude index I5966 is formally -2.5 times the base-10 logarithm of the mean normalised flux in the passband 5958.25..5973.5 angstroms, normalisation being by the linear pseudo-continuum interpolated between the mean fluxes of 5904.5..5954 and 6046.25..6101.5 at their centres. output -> 0.08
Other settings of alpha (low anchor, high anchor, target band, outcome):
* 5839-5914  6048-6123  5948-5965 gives 0.15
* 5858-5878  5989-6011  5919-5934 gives 0.14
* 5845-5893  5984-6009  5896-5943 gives 0.16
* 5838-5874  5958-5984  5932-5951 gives 0.01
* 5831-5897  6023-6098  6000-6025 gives 0.07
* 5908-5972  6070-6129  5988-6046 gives -0.05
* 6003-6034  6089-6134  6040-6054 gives -0.06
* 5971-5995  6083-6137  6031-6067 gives -0.06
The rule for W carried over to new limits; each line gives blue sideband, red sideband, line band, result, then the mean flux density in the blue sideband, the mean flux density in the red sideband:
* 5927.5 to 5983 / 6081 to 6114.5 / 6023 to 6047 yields -1.2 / 4.3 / 6.11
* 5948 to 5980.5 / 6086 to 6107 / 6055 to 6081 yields -0.7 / 4.21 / 6.15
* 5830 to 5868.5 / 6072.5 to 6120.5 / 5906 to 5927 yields 6.4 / 5.06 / 6.06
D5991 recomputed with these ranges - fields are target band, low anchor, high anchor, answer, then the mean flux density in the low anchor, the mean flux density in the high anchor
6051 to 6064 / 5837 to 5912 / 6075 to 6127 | -0.62 angstroms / 3.76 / 5.99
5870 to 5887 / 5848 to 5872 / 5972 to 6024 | 4.28 angstroms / 4.53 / 4.93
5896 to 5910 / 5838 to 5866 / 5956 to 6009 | 5.79 angstroms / 4.97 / 4.63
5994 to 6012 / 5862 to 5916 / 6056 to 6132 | -1.49 angstroms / 3.12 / 5.97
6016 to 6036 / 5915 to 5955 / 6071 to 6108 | -0.84 angstroms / 4.23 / 6.03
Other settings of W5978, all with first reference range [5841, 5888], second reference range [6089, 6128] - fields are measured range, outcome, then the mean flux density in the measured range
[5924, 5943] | 0.11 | 4.33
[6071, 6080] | -0.05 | 6.08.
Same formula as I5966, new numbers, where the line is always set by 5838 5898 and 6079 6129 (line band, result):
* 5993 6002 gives -0.03 mag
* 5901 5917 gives 0.23 mag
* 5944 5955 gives 0.09 mag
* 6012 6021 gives 0.04 mag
